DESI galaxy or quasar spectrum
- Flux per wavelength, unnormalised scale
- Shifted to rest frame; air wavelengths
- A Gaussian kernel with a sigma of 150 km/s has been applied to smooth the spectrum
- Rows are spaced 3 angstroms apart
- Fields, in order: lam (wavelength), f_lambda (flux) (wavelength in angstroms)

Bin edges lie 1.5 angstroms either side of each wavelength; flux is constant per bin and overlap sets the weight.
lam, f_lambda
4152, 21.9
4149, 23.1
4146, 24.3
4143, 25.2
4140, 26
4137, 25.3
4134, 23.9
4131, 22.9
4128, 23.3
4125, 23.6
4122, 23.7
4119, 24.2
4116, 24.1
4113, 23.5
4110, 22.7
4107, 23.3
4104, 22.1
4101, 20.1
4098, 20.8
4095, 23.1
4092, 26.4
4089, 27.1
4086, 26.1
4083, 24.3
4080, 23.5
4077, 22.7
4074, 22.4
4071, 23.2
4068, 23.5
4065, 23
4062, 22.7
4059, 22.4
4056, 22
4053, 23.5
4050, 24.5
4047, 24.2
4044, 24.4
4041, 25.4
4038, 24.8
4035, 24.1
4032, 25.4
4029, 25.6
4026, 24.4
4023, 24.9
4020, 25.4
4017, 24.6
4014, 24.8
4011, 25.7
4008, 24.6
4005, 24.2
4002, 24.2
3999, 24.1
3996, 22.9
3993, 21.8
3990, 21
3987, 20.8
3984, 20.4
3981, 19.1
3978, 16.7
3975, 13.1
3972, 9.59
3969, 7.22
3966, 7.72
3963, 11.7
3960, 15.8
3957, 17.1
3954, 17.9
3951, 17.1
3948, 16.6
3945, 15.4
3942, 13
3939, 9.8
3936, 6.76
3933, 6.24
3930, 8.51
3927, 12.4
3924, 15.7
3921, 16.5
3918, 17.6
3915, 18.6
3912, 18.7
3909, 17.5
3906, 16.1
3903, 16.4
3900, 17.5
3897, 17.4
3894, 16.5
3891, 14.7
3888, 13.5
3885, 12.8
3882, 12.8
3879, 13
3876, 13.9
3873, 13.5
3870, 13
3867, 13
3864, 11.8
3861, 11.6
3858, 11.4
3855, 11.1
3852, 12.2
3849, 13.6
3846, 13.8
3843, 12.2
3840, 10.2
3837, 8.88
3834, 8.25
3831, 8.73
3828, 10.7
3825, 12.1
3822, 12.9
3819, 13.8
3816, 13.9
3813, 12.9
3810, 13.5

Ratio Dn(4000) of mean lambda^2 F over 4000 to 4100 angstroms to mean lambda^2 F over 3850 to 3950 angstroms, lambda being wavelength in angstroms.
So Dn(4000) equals 1.88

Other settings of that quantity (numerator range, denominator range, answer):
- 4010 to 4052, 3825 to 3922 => 1.97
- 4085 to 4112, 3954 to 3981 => 1.92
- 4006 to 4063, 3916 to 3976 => 1.99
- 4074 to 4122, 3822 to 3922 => 1.94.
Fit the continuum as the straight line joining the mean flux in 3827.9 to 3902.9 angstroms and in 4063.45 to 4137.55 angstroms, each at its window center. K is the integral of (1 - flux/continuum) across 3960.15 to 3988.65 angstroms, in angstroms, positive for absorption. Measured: 5.9 angstroms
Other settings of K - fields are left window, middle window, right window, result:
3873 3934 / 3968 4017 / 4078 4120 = -3.34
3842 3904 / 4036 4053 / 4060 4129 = -2.66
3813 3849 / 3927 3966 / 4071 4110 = 9.59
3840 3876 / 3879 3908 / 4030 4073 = -1.32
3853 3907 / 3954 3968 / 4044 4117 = 3.38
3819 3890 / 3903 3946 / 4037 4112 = 4.63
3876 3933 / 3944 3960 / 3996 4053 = 1.78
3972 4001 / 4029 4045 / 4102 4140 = -2.93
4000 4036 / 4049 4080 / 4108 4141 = 1.81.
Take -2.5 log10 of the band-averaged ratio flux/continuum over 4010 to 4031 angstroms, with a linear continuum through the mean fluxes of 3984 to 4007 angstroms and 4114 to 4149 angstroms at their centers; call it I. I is -0.098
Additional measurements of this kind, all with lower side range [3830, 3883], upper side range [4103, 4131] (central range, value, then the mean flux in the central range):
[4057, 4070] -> -0.092 mag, 22.9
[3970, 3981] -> 0.246 mag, 13.7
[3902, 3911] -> -0.192 mag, 16.8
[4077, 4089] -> -0.131 mag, 24.7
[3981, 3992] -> -0.168 mag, 20.6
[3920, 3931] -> 0.118 mag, 13.3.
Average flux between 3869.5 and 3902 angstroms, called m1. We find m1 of 14.5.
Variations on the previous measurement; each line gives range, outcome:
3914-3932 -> 14.5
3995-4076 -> 24.1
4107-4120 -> 23.6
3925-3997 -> 14.5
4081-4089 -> 25.5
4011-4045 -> 24.9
